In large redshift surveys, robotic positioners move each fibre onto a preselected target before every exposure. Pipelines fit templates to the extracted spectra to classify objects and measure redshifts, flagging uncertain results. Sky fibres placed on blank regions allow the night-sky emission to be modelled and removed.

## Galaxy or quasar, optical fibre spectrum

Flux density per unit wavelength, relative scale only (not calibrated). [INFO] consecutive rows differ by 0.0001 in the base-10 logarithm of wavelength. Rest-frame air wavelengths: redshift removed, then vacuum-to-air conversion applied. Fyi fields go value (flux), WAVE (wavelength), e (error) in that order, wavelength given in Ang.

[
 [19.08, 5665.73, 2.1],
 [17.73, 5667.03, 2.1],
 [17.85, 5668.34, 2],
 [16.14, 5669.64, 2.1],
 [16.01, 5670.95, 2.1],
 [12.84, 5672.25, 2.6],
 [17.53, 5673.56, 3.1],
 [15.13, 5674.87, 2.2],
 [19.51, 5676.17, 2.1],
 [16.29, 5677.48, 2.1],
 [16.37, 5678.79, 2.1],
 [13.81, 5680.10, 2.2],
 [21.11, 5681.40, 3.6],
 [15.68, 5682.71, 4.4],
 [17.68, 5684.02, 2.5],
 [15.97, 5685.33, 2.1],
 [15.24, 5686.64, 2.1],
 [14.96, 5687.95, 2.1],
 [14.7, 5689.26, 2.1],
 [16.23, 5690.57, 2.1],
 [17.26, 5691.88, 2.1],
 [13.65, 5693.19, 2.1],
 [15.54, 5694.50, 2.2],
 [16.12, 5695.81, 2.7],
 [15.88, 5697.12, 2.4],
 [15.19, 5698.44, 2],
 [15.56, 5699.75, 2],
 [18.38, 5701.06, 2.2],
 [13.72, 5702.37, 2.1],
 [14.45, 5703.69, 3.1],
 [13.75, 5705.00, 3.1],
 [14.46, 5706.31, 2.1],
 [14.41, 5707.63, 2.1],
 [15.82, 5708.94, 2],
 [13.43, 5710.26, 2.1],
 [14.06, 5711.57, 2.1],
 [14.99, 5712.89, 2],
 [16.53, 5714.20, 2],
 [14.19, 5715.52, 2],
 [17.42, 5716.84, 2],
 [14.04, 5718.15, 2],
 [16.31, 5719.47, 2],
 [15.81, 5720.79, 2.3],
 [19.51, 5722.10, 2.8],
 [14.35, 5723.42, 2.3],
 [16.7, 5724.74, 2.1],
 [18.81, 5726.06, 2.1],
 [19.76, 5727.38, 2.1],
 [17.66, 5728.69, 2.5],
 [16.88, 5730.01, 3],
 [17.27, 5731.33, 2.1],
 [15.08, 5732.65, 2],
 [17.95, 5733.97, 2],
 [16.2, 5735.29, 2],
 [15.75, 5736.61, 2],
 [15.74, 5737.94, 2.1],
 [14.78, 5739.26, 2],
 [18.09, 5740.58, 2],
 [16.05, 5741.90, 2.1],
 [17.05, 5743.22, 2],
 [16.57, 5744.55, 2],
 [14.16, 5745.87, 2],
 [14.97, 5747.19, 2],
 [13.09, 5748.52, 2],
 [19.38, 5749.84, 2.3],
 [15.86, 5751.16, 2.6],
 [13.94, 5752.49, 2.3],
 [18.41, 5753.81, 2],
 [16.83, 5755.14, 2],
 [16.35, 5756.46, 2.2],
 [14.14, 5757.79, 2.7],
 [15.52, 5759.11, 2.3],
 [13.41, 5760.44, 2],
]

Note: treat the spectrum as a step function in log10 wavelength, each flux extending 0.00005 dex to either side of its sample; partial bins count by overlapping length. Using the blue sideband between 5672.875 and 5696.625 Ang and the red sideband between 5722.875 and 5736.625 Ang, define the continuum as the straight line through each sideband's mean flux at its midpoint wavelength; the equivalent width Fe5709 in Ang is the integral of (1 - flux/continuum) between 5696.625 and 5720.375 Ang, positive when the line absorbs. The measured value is 2.2 Ang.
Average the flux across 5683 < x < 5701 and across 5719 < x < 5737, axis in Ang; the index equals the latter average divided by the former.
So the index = 1.1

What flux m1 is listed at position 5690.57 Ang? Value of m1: 16.23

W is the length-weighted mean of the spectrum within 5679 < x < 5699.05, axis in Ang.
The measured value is 15.9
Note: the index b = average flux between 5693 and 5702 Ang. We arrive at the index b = 15.8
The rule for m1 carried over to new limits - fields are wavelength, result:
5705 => 13.75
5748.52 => 13.09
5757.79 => 14.14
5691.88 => 17.26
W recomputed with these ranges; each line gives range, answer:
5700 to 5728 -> 15.7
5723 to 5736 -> 17.1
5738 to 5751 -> 16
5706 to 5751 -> 16.1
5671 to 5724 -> 15.7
